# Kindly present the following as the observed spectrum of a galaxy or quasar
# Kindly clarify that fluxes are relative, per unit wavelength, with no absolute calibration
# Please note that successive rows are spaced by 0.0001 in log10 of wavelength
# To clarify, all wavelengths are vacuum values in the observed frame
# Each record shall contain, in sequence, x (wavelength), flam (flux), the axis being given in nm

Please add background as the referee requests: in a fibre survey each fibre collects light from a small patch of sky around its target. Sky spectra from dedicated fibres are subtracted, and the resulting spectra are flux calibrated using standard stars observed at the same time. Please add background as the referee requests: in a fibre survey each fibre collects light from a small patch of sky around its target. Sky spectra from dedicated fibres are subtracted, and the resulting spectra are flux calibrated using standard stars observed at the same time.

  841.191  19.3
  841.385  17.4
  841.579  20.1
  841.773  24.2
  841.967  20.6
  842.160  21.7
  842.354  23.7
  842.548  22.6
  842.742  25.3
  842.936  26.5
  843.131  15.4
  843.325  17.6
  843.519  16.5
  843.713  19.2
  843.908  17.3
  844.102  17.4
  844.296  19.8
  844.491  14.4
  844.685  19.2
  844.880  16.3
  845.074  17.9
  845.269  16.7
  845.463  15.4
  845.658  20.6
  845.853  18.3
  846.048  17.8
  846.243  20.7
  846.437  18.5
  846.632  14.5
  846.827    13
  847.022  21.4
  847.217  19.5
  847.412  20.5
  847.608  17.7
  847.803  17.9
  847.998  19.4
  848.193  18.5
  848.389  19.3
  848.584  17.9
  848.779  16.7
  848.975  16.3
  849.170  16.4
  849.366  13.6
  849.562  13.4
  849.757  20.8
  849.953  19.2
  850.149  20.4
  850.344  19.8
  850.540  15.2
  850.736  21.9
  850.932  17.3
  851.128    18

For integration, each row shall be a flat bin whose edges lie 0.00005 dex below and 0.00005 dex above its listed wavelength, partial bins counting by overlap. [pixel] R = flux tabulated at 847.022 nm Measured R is 21.4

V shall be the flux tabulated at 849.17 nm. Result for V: 16.4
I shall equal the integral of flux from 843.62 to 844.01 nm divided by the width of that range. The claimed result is 18.2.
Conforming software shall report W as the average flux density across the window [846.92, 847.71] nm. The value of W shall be 19.7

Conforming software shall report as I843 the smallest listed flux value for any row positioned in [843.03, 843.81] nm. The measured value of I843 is 15.4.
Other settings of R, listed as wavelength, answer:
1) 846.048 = 17.8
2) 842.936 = 26.5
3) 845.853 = 18.3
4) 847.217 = 19.5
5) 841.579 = 20.1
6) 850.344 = 19.8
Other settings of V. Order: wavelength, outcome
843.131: 15.4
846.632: 14.5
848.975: 16.3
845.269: 16.7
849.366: 13.6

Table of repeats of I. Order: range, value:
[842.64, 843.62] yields 20.3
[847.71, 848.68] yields 18.6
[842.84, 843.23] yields 20.9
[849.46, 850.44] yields 18.7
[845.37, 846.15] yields 18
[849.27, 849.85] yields 15.9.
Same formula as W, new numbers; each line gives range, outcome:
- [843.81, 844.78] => 17.6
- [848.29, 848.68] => 18.6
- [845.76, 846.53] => 18.8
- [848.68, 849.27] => 16.5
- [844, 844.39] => 18.6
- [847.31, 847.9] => 18.7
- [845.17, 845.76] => 17.6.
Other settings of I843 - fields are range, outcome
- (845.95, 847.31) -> 13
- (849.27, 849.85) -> 13.4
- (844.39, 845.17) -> 14.4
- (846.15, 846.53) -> 18.5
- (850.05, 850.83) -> 15.2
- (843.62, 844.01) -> 17.3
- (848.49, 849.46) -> 13.6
